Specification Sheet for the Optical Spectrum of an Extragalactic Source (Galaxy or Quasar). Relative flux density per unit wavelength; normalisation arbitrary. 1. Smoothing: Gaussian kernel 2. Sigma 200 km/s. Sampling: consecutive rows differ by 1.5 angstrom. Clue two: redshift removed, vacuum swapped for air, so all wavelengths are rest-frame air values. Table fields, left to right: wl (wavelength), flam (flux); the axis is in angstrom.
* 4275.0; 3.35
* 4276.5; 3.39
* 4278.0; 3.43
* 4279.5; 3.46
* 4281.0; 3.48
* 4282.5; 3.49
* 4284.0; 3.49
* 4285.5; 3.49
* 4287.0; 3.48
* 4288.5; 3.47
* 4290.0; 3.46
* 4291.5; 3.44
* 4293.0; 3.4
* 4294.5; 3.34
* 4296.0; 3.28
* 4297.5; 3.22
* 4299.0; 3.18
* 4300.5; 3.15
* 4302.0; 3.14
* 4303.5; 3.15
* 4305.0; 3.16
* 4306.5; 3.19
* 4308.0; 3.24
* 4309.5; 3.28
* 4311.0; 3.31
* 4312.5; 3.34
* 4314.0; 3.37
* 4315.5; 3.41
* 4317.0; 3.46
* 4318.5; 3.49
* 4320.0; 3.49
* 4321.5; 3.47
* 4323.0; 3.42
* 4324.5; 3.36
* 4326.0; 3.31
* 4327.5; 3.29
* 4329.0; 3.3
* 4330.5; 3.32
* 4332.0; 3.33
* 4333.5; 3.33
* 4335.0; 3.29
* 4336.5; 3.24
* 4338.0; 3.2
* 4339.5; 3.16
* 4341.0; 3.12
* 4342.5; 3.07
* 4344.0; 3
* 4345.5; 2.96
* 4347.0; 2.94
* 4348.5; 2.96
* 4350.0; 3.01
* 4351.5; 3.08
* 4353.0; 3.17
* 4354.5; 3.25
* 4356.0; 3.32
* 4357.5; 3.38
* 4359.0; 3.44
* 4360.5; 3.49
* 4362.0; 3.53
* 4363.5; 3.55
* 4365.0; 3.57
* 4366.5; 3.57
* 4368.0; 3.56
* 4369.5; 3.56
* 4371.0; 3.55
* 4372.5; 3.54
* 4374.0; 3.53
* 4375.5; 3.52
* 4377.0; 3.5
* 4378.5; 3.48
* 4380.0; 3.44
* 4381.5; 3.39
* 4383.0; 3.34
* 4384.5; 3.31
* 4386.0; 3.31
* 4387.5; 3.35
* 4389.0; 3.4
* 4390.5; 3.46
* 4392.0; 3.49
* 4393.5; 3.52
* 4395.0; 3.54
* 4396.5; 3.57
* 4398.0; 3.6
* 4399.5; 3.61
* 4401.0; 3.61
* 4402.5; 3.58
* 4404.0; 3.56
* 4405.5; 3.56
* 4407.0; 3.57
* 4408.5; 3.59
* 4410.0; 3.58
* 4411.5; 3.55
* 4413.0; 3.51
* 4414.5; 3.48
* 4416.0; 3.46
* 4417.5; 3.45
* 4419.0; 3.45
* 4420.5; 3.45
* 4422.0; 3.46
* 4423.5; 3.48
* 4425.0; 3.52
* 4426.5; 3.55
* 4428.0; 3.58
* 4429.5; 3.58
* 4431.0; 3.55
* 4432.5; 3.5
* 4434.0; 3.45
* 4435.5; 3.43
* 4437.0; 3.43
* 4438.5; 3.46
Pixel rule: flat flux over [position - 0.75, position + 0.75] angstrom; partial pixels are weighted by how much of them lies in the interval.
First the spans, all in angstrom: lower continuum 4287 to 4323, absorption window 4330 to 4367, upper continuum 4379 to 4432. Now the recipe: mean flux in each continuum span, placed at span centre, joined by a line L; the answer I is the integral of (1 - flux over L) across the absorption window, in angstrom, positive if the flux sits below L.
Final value 1.7 angstrom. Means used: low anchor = 3.33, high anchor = 3.5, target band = 3.25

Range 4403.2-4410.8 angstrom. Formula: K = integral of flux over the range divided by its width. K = 3.57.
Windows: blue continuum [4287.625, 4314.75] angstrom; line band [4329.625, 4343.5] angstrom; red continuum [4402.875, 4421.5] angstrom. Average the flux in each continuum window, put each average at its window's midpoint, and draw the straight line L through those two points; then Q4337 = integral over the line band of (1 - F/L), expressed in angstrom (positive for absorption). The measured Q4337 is 0.6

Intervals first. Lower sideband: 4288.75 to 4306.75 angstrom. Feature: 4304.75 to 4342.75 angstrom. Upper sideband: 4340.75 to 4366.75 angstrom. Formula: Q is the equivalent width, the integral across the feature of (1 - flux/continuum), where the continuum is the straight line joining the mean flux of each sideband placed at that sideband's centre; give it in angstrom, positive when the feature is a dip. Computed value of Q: -0.7 angstrom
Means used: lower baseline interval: 3.27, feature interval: 3.31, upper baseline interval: 3.24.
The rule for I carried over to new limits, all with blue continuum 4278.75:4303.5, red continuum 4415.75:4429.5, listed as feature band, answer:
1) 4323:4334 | 0.2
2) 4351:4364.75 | 0.2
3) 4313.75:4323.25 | -0.2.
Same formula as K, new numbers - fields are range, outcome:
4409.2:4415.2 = 3.53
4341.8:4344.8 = 3.03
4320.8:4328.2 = 3.37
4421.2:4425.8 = 3.49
